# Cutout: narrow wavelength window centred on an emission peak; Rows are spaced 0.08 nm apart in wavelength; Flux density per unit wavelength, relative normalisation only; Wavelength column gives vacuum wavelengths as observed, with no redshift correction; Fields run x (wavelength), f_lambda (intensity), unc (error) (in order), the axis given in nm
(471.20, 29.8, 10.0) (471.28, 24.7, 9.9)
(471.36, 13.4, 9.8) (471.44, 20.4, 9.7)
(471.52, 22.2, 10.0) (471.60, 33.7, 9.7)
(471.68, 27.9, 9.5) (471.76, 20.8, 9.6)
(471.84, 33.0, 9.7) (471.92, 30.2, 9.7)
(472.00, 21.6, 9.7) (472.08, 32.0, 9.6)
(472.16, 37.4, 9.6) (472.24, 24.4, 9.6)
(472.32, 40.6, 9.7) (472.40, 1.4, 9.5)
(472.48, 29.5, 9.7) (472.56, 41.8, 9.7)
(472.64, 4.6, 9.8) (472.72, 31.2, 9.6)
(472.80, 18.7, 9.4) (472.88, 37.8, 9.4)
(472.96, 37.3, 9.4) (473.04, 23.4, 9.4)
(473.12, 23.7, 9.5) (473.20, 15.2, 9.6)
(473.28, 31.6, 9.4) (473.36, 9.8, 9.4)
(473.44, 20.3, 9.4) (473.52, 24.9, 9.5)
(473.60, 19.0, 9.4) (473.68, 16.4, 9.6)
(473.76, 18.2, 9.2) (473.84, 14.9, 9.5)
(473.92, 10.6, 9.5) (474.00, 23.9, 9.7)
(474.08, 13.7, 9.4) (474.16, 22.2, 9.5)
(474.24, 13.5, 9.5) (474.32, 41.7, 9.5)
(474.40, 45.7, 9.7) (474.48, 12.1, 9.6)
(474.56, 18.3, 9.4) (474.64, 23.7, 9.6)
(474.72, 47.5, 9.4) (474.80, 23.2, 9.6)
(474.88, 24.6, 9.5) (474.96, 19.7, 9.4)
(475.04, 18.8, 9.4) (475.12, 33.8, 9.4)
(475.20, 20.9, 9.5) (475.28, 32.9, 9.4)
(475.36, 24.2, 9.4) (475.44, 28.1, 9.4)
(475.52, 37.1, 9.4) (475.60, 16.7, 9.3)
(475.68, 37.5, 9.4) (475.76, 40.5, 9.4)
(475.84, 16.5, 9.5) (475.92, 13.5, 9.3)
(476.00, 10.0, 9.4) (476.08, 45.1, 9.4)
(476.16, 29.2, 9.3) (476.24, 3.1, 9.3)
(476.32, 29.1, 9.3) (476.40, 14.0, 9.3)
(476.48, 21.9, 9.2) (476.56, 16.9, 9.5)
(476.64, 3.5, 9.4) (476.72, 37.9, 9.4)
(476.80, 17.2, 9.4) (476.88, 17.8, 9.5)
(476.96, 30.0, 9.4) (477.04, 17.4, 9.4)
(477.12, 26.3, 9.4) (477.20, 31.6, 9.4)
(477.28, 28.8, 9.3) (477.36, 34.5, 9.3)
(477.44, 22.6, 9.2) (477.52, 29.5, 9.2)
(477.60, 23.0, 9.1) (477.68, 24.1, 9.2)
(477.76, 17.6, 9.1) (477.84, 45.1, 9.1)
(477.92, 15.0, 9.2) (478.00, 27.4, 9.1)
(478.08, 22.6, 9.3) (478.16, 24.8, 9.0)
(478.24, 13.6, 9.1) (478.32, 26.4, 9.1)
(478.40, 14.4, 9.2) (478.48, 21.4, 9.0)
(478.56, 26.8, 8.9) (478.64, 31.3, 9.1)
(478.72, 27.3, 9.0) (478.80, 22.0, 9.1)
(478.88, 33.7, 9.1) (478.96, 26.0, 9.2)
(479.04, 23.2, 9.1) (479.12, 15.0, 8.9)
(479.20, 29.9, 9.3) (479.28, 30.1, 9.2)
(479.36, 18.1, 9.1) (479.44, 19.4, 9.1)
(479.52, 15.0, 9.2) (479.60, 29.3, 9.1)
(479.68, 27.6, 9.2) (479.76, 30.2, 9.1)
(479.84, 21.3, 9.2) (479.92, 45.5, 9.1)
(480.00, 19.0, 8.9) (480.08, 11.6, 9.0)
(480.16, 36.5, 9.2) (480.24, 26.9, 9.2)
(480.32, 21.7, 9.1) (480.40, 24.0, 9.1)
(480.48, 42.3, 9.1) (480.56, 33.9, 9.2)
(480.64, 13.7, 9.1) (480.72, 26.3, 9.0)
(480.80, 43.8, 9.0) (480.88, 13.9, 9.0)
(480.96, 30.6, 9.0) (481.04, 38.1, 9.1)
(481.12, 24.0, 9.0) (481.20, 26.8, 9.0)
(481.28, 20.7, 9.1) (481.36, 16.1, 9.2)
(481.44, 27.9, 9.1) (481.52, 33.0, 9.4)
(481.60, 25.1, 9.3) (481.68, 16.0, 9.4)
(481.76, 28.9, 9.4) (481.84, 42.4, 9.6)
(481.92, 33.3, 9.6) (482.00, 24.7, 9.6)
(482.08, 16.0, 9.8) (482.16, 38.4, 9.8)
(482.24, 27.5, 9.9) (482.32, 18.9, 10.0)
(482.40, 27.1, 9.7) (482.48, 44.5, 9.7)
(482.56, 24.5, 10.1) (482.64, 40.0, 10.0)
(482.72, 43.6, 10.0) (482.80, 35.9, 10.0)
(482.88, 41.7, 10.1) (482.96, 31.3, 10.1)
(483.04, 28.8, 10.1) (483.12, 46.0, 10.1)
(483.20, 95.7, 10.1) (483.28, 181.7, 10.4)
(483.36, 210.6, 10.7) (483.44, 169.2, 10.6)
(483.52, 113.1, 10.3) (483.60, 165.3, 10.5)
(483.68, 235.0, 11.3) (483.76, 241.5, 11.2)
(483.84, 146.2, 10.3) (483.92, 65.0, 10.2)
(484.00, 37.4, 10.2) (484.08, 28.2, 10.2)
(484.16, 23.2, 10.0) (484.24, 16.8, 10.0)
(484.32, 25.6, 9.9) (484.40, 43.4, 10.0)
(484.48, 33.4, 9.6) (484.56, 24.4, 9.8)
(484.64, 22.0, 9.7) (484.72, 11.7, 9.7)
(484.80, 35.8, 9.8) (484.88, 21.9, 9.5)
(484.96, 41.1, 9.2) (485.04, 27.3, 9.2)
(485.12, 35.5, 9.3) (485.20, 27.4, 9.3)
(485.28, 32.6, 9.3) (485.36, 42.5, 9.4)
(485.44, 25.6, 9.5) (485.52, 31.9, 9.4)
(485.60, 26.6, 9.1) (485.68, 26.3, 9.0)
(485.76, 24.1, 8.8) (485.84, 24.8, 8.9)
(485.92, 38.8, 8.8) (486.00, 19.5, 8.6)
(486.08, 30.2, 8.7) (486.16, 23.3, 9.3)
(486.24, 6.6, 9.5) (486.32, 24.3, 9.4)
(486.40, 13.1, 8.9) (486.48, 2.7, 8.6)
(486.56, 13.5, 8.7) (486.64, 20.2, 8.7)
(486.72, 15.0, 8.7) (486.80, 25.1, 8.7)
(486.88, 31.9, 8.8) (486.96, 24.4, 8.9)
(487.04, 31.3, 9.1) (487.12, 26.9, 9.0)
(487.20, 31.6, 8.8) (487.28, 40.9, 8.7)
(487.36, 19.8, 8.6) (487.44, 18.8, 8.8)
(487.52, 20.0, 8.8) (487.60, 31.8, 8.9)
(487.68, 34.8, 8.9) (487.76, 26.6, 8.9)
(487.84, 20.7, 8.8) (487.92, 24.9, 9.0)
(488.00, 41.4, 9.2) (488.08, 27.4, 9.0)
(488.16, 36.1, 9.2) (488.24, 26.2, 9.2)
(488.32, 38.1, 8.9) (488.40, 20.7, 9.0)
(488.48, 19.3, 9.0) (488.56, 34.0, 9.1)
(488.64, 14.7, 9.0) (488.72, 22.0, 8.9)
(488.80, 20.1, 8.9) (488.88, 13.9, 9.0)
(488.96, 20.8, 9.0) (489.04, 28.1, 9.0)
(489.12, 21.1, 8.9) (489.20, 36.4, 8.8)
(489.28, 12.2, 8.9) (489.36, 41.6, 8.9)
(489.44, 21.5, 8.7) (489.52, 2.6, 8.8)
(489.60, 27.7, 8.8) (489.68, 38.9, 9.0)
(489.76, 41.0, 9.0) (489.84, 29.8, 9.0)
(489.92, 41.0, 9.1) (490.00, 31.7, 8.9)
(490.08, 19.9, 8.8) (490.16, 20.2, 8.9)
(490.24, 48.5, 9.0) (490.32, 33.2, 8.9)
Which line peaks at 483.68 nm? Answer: [O II]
